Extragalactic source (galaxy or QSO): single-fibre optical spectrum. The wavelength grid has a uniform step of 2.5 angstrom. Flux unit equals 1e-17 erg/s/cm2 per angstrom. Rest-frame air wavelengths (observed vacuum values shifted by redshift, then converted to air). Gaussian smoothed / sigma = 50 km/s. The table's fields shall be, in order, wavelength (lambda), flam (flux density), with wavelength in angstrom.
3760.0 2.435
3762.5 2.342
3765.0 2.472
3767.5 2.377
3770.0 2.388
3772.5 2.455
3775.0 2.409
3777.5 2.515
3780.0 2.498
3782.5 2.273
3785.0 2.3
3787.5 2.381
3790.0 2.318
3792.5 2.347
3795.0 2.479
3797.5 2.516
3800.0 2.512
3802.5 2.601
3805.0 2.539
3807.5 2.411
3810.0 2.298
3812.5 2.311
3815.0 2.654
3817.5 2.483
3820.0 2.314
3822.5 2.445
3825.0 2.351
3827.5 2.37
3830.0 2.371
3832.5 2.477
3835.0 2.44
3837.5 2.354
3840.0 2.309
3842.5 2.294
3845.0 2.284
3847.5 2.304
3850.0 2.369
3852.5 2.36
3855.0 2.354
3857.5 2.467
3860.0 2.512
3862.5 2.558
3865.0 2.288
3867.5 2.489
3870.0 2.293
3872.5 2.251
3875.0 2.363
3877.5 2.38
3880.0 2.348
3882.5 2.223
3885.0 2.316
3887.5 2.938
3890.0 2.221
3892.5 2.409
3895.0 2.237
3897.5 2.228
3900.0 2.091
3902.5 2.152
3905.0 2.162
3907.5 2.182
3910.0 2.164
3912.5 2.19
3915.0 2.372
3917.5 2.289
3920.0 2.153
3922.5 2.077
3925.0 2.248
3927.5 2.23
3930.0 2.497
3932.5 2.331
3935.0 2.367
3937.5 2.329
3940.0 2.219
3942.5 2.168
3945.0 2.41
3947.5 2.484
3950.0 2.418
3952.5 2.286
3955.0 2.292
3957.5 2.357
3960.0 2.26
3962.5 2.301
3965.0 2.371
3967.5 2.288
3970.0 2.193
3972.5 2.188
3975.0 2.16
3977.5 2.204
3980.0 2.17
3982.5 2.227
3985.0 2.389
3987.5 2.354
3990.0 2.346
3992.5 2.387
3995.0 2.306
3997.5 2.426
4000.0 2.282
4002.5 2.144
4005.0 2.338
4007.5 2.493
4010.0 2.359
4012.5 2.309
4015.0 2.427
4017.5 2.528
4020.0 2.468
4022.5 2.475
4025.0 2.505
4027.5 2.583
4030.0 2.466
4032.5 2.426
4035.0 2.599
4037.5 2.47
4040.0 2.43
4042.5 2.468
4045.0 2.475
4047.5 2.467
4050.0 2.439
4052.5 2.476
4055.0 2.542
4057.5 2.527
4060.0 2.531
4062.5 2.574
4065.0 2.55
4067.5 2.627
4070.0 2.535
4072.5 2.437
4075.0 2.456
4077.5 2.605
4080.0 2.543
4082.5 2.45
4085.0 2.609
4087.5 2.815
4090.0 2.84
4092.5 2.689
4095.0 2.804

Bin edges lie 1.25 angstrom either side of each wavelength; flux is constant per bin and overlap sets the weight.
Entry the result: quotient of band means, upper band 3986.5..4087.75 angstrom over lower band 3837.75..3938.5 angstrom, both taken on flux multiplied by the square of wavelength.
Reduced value 1.1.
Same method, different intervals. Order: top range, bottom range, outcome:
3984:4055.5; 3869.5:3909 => 1.13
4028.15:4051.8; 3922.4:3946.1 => 1.14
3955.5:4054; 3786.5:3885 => 1.08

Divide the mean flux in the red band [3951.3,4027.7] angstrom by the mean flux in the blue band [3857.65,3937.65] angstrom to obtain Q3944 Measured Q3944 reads 1.01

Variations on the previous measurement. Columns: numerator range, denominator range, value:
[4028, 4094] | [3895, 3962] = 1.12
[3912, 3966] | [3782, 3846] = 0.96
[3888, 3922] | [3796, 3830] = 0.91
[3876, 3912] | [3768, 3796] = 0.96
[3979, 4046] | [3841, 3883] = 1.02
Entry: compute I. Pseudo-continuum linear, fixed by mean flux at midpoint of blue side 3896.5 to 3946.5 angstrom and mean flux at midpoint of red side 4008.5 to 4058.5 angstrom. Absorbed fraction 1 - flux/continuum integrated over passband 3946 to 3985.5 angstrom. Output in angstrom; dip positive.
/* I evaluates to 0.81 angstrom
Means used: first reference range 2.24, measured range 2.29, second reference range 2.47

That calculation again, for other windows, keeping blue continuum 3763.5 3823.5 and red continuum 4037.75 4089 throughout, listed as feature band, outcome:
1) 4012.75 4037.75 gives 0.3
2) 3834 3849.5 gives 0.7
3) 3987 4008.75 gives 1.4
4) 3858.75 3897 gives 1.2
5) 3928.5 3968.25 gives 2.4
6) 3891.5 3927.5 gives 3.8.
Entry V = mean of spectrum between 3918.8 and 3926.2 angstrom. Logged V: 2.16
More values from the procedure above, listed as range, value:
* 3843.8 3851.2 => 2.32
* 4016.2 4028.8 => 2.51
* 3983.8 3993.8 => 2.37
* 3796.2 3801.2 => 2.51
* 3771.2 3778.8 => 2.46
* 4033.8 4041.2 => 2.5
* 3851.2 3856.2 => 2.36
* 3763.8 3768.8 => 2.42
